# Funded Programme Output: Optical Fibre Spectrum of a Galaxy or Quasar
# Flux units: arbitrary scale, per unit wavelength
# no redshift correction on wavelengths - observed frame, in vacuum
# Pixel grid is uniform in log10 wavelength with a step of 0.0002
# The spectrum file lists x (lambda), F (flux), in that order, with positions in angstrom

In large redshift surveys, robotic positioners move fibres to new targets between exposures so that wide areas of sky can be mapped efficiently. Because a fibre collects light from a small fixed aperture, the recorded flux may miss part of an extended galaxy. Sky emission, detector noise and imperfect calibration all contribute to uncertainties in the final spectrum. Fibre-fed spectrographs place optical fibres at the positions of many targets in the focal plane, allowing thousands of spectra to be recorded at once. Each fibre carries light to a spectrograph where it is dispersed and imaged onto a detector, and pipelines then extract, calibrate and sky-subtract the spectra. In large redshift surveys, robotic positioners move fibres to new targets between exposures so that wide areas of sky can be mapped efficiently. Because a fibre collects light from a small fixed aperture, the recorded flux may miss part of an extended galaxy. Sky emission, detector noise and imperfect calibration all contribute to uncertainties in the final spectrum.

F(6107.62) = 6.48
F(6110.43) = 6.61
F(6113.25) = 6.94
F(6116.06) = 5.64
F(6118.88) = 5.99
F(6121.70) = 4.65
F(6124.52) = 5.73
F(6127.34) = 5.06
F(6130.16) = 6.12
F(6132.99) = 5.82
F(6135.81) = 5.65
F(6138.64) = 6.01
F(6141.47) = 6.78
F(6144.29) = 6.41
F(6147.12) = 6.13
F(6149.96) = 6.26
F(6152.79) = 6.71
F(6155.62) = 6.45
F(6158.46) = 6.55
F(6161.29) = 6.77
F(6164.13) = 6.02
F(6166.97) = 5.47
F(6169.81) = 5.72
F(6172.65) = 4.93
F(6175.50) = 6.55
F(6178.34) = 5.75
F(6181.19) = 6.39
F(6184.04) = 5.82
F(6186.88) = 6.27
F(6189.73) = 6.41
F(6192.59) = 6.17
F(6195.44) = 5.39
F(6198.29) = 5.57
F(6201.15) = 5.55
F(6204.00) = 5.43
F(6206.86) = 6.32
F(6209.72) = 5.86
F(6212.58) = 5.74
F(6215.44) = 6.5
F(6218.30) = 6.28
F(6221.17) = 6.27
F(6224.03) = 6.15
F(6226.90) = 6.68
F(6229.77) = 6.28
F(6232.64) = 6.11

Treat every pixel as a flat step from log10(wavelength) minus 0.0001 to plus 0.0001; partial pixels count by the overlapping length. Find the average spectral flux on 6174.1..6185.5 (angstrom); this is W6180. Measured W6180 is 6.13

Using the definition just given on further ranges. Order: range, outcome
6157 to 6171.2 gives 6.11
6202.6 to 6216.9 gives 5.97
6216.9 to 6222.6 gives 6.27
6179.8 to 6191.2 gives 6.22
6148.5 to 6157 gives 6.47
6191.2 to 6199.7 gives 5.71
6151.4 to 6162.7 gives 6.62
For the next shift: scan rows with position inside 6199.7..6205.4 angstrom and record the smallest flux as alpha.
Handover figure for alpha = 5.43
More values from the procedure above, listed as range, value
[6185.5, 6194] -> 6.17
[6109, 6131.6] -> 4.65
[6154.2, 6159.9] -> 6.45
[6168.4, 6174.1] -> 4.93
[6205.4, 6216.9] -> 5.74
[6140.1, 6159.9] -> 6.13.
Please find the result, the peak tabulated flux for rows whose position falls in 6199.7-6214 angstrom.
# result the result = 6.32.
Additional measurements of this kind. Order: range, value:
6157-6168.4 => 6.77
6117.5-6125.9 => 5.99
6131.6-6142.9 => 6.78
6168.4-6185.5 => 6.55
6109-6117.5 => 6.94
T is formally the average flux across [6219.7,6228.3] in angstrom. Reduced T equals 6.36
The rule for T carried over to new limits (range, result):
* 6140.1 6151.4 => 6.4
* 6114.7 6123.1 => 5.42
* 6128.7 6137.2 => 5.86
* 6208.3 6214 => 5.8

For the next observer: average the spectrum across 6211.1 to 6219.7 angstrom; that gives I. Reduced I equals 6.17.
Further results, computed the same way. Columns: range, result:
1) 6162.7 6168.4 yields 5.74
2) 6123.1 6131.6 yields 5.63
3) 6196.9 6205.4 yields 5.52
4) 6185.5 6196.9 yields 6.06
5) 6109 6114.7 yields 6.77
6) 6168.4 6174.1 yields 5.32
